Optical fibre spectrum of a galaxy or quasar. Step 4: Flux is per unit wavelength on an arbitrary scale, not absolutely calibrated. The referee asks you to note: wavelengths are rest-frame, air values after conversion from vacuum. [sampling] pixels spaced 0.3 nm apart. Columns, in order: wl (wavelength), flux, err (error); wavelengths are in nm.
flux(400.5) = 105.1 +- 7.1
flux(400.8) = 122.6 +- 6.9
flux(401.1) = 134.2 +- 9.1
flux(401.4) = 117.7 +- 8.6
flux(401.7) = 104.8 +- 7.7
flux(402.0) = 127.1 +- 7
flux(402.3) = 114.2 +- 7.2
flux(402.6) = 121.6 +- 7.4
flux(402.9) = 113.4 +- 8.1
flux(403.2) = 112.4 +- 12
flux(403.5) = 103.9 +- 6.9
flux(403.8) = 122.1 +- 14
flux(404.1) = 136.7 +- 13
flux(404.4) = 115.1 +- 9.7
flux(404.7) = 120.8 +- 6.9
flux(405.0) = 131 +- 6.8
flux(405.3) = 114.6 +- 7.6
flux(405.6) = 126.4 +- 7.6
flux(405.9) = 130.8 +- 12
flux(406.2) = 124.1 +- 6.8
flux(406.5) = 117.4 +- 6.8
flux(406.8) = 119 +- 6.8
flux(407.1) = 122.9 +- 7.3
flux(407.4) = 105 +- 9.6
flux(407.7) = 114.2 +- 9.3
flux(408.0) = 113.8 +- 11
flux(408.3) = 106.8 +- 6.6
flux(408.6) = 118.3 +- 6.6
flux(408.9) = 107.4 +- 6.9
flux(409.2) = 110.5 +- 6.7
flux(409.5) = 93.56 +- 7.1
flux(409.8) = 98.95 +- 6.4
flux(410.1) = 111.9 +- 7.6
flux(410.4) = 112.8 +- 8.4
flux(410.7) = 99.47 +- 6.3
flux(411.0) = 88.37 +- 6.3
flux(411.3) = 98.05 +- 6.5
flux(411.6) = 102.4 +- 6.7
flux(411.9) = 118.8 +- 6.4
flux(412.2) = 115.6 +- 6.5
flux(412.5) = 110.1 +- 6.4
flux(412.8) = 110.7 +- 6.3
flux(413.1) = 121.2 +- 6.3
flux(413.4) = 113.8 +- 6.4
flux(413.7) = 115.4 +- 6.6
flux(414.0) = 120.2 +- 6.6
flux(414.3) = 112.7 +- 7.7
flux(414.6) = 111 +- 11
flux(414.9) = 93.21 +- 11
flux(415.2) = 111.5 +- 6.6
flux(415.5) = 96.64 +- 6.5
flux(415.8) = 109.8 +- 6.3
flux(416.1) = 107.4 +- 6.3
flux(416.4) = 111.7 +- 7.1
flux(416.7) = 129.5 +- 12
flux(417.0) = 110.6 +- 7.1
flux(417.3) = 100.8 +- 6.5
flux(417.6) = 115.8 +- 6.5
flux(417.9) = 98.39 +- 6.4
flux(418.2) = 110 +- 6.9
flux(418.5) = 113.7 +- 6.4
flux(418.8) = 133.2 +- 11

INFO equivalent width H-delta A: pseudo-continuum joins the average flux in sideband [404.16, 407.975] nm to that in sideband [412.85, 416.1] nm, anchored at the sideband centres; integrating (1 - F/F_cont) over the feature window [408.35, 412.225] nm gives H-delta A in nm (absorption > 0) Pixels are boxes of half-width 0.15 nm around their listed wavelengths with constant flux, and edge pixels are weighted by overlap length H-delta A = 0.33 nm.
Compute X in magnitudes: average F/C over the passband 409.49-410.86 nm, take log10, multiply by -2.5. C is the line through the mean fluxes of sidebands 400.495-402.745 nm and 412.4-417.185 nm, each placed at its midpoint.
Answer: 0.10 mag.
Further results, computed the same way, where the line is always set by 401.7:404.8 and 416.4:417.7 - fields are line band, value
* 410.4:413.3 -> 0.08 mag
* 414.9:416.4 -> 0.09 mag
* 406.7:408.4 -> 0.03 mag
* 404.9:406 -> -0.07 mag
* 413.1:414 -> -0.02 mag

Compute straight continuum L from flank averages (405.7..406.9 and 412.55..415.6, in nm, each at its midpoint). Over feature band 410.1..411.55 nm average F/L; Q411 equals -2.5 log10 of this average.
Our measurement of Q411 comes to 0.15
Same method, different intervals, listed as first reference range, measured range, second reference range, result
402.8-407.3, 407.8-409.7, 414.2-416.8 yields 0.079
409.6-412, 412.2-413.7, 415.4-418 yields -0.086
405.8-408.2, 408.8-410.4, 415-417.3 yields 0.103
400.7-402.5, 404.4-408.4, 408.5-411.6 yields -0.078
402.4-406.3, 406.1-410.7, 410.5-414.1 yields 0.037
